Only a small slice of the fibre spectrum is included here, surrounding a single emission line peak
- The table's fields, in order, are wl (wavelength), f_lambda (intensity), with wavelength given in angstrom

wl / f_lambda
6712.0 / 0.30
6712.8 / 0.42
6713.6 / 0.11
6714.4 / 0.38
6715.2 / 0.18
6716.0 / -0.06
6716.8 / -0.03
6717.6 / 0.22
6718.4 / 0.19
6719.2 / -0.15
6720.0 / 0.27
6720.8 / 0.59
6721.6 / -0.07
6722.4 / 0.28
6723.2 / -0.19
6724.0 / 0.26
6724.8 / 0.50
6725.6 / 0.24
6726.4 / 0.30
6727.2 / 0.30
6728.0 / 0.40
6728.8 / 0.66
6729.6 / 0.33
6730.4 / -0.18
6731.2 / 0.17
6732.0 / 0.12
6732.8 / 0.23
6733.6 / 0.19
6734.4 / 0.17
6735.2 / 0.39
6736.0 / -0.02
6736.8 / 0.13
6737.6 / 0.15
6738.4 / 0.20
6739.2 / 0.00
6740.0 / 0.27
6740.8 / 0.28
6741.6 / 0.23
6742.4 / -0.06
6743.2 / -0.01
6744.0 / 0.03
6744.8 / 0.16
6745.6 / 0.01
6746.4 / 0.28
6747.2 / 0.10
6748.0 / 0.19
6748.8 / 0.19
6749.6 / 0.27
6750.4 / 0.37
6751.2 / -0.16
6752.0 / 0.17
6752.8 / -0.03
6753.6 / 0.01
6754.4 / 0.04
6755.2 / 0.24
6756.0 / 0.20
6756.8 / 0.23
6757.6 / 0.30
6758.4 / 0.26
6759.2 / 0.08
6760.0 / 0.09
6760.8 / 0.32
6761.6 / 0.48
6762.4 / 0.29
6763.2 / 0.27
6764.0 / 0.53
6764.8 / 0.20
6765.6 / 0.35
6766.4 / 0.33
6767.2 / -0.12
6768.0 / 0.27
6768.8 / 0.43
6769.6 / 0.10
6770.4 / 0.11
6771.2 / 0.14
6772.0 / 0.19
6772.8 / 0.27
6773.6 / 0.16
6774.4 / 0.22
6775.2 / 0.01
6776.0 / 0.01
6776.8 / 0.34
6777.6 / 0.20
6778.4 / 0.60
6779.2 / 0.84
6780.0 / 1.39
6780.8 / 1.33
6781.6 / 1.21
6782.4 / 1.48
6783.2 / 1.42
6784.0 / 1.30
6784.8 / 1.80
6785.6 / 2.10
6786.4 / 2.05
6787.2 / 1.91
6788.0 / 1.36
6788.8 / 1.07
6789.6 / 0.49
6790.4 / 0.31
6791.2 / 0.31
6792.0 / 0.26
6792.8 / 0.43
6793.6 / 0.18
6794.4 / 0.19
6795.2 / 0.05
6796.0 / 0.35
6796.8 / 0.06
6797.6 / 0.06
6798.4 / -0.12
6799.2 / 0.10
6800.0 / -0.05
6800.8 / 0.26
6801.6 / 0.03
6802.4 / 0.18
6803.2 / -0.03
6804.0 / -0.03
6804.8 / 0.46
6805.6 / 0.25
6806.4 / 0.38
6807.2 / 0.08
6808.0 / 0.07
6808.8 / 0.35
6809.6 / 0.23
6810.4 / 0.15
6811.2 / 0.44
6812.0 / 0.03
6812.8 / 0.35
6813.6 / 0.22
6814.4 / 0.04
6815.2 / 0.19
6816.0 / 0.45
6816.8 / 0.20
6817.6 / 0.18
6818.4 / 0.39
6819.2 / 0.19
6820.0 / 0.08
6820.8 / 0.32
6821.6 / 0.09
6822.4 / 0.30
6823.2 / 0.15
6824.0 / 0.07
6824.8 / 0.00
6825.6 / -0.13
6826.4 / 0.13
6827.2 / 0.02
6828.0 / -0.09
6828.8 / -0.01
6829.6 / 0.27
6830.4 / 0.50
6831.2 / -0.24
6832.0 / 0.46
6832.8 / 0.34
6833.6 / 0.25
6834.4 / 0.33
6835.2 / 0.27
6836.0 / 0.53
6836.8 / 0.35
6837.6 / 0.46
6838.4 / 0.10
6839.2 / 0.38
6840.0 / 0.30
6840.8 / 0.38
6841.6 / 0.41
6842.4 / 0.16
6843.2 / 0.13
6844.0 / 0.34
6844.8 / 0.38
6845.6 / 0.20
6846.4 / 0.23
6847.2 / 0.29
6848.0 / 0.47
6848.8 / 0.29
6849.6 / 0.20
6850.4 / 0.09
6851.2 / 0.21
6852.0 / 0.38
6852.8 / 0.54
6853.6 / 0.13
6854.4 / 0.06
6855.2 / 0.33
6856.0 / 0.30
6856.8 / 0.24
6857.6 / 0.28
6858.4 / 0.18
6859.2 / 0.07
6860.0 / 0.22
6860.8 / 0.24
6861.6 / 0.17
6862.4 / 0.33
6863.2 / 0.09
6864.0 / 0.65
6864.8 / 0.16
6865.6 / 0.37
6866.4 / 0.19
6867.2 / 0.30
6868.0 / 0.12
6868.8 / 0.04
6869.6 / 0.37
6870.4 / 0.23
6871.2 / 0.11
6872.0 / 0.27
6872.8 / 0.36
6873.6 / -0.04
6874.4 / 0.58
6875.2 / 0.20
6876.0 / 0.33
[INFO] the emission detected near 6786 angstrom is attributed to [O II] 3727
